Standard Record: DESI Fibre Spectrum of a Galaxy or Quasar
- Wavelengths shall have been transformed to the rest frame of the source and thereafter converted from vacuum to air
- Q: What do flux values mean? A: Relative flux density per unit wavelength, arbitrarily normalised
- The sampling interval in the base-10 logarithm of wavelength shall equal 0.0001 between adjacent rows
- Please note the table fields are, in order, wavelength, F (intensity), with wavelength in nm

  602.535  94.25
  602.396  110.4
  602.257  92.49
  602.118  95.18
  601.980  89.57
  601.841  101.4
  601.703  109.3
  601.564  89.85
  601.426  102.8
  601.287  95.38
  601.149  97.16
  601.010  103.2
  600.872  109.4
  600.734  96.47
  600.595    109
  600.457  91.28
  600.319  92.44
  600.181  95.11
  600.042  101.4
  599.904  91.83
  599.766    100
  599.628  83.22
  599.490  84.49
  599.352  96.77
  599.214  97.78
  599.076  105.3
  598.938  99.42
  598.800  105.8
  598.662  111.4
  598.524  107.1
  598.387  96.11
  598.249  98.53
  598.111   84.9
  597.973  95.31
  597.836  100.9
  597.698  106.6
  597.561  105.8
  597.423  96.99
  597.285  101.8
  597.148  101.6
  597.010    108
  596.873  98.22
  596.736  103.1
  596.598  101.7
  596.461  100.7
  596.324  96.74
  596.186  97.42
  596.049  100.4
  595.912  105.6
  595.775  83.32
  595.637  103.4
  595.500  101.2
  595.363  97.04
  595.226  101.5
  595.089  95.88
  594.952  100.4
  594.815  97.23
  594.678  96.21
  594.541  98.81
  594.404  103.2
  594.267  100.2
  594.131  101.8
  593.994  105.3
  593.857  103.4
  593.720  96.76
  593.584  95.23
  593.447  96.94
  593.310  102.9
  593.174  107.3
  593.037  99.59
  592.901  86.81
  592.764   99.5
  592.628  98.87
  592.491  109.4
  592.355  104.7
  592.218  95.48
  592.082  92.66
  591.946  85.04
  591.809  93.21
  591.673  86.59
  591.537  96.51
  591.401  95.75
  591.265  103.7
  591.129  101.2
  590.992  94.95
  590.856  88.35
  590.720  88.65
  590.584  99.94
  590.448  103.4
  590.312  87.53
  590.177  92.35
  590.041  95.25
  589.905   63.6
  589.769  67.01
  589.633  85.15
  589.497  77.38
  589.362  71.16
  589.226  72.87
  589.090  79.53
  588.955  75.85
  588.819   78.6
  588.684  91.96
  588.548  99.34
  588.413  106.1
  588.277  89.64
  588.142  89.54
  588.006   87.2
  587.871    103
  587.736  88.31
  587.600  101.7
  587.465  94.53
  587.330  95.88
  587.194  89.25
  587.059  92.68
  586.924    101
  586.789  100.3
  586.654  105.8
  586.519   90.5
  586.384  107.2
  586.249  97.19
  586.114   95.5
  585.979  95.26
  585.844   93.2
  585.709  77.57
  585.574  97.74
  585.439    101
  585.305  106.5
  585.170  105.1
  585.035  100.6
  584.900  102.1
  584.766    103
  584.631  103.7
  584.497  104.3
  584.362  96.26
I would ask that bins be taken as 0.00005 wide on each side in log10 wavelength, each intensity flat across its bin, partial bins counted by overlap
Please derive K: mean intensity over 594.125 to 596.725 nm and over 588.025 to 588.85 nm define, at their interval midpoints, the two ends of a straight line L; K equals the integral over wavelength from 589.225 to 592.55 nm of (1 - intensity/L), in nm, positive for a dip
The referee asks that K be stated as 0.165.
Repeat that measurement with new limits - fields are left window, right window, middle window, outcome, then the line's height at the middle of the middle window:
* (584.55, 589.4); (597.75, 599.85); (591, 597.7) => -0.18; 96.5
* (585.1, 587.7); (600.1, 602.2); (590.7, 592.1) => 0.06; 97.6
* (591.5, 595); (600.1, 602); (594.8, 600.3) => -0.02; 98.6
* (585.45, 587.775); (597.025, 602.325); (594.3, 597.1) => -0.05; 97.7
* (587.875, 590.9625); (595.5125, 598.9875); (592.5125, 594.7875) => -0.14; 94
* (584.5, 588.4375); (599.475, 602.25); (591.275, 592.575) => 0.02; 97.2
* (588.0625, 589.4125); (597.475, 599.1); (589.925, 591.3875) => -0.09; 88.8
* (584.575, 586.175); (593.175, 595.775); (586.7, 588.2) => 0.06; 98.7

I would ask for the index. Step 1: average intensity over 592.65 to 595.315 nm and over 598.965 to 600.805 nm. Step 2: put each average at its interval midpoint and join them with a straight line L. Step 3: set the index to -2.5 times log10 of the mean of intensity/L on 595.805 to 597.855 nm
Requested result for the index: -0.04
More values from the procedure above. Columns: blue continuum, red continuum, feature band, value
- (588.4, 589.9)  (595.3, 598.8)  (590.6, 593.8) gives -0.10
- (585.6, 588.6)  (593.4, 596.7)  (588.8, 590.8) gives 0.17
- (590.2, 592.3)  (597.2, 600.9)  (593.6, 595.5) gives -0.04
